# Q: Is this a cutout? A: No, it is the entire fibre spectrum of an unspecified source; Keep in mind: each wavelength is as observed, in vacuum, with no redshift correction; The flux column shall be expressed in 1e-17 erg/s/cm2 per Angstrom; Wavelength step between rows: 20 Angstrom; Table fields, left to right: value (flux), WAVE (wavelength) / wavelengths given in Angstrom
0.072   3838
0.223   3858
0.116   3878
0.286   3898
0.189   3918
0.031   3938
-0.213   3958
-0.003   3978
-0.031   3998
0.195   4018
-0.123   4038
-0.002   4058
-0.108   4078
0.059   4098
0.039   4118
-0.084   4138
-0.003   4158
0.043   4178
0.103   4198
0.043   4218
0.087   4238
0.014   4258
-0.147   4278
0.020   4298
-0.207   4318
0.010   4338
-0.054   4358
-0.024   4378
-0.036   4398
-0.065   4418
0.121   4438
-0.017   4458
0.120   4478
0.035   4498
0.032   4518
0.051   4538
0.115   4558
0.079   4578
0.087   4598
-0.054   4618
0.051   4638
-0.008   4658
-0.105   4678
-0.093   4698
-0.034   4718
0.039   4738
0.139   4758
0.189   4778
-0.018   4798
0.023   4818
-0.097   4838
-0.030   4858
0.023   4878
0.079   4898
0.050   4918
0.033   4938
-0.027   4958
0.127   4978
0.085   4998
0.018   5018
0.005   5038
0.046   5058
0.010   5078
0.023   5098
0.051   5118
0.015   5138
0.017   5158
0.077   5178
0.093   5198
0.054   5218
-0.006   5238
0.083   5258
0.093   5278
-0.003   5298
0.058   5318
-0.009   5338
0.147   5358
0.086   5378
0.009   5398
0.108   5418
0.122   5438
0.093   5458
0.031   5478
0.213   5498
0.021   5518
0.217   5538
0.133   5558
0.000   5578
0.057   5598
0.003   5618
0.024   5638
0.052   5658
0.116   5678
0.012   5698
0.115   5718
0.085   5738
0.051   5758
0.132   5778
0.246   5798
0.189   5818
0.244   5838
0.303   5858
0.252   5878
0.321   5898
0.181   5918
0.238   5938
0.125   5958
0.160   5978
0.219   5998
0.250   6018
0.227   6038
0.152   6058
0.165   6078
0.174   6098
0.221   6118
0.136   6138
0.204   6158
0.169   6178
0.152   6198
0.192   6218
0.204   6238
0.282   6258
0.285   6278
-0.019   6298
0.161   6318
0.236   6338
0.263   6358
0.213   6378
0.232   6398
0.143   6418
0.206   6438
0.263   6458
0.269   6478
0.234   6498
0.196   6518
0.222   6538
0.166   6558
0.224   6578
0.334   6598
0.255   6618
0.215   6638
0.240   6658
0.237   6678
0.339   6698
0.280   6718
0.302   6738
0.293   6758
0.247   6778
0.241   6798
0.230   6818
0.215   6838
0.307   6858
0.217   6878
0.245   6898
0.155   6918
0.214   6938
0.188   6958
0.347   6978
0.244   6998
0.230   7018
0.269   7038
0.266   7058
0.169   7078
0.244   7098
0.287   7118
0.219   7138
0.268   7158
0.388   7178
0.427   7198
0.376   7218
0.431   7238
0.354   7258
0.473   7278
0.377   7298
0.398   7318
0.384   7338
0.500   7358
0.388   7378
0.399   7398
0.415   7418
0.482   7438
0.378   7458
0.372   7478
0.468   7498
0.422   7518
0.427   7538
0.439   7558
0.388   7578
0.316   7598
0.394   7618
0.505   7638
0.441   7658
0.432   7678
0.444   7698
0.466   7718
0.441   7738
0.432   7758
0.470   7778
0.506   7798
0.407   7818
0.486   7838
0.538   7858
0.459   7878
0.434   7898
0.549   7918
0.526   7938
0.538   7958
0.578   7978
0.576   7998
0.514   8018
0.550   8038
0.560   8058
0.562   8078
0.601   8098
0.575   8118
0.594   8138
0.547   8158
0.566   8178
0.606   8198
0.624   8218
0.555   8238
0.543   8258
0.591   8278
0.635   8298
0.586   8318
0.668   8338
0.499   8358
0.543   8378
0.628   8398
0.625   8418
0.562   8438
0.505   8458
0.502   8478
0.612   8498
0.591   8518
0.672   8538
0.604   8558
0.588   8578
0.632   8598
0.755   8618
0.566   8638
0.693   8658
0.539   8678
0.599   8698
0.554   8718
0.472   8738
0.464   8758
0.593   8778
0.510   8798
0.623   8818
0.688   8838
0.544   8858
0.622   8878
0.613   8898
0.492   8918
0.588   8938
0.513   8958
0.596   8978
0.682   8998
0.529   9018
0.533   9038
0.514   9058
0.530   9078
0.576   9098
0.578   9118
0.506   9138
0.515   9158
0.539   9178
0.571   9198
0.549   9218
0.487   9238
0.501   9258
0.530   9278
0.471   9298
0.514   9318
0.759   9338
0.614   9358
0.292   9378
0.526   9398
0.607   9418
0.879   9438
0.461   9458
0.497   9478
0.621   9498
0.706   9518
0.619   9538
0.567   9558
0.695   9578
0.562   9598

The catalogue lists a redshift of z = 0.799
